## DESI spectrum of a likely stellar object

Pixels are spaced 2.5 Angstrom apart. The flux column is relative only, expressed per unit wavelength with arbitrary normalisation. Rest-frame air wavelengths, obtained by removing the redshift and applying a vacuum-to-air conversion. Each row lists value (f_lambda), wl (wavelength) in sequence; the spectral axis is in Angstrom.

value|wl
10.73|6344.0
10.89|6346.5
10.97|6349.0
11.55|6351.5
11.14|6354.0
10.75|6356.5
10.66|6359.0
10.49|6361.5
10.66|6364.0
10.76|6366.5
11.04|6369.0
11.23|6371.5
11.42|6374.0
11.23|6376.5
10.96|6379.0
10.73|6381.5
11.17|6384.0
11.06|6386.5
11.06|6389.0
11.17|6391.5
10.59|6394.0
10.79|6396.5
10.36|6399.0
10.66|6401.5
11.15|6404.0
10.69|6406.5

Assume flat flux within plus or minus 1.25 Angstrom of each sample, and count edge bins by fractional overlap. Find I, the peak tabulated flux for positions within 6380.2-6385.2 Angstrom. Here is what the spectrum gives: 11.17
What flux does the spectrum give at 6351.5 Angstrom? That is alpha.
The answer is 11.55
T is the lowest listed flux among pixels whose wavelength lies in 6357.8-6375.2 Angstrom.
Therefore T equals 10.49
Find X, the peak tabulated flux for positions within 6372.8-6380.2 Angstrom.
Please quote 11.42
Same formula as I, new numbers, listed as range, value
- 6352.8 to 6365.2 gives 11.14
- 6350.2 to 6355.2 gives 11.55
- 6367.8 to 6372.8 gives 11.23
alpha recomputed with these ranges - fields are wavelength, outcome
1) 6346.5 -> 10.89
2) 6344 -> 10.73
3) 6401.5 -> 10.66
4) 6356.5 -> 10.75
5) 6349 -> 10.97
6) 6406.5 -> 10.69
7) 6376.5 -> 11.23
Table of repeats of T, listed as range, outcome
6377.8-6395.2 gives 10.59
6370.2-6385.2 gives 10.73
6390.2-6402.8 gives 10.36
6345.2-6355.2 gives 10.89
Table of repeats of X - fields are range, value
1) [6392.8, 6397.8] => 10.79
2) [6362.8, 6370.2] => 11.04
